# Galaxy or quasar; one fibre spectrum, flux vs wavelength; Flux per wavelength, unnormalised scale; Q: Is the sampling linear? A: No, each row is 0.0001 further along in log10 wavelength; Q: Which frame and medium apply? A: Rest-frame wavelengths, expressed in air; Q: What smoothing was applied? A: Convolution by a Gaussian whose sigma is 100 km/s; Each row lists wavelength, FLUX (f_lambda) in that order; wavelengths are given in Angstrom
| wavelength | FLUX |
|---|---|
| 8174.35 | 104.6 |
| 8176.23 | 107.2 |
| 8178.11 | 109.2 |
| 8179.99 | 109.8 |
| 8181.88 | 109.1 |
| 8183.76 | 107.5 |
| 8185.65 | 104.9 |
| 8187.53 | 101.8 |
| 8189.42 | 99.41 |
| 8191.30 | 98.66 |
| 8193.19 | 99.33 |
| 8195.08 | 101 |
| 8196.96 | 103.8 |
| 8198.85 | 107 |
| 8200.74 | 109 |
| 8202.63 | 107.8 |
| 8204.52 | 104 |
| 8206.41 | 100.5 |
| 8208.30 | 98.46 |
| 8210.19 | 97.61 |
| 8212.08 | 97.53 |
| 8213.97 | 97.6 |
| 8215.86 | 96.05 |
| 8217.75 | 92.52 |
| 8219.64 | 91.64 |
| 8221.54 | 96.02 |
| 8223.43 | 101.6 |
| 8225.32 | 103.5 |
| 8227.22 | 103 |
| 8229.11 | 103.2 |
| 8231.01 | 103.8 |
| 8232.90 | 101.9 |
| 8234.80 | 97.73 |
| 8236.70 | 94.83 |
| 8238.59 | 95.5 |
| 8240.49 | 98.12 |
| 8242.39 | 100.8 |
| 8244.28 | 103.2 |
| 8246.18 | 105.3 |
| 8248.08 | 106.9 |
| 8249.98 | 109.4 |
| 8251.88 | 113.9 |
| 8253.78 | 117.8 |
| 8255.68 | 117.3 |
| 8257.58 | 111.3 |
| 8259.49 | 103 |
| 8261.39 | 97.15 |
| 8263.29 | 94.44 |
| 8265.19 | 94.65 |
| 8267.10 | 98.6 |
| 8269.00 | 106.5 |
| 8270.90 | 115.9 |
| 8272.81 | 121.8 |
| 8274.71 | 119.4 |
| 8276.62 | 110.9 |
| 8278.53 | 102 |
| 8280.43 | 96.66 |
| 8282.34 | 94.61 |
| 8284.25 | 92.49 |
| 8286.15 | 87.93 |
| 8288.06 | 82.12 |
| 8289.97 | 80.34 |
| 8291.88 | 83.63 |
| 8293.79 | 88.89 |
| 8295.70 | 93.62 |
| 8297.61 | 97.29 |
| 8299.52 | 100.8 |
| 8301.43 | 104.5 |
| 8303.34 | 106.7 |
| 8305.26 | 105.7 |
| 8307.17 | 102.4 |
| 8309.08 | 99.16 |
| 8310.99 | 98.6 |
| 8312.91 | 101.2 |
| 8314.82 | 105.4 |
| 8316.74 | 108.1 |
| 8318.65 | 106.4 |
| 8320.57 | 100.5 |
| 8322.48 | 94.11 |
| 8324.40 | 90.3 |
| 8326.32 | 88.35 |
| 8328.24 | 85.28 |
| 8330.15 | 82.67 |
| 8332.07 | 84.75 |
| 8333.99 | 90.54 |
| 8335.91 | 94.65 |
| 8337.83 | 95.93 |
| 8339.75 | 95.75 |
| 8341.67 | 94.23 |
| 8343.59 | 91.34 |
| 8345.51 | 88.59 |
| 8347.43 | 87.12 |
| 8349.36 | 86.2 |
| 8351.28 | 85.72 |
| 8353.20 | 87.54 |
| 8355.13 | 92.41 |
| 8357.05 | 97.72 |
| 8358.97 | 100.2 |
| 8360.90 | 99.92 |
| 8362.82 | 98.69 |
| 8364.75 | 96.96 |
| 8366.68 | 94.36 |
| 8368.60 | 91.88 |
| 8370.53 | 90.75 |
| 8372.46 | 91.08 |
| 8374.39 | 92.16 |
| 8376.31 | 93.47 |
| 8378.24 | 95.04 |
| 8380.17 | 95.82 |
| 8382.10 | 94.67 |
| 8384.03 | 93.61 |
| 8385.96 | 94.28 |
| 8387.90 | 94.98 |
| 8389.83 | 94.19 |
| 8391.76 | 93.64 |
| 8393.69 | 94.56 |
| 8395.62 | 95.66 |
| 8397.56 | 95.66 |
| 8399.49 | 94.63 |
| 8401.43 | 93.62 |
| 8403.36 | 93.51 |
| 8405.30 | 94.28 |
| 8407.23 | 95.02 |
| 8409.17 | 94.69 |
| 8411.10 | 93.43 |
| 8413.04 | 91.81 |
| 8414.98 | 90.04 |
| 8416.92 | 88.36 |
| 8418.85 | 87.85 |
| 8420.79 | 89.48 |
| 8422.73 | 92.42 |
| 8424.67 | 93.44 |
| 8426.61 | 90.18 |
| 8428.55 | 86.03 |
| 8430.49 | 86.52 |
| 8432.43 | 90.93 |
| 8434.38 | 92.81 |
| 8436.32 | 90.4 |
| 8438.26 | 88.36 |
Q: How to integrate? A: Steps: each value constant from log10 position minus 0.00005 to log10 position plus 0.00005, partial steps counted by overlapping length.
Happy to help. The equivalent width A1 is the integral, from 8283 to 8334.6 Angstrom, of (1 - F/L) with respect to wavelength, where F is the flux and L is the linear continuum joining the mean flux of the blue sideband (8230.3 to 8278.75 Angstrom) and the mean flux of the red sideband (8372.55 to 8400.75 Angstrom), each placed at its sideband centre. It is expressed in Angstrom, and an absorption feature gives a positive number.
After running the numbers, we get 3.1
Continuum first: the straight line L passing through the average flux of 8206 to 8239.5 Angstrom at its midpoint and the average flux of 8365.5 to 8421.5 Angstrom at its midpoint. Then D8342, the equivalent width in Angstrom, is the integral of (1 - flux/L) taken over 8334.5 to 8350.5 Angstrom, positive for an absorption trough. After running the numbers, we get 0.5 Angstrom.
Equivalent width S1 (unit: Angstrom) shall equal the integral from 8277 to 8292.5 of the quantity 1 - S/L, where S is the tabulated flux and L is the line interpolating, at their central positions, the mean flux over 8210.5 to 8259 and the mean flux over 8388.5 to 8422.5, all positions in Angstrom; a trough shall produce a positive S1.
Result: 1.4 Angstrom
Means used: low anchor 102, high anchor 93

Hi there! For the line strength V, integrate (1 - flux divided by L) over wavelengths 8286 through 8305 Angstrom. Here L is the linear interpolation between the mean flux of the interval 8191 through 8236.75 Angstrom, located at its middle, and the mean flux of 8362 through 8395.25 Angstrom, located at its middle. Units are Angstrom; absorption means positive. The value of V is 0.8 Angstrom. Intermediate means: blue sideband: 100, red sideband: 94.1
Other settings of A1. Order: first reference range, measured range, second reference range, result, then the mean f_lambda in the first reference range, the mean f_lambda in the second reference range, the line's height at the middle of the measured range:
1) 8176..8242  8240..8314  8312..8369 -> -3.1 Angstrom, 101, 93.9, 97.5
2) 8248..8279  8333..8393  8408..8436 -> 2.4 Angstrom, 108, 90.6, 97.2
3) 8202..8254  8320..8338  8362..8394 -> 1.1 Angstrom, 101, 94.1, 96.4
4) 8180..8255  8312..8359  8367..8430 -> 1.4 Angstrom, 102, 92.8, 96.1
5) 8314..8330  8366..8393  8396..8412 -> 0.4 Angstrom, 96.5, 94.4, 95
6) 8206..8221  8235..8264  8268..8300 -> -2.1 Angstrom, 96.3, 98.5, 97.4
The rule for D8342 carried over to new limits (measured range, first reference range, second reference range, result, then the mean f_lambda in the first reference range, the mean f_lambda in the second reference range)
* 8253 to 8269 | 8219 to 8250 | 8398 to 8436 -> -0.77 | 101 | 91.6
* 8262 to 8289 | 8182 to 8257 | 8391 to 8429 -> -0.46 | 102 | 92.5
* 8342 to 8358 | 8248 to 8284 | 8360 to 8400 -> 1.31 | 107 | 94.6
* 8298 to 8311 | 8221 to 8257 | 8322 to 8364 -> -0.88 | 104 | 91.4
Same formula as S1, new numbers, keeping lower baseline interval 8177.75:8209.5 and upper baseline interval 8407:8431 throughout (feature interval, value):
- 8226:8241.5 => 0.3 Angstrom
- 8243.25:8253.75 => -0.8 Angstrom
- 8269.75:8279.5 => -1.4 Angstrom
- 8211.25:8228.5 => 0.8 Angstrom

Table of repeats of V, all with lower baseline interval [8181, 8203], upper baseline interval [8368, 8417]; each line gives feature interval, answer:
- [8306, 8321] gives -0.8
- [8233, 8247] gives 0.3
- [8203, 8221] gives 0.9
